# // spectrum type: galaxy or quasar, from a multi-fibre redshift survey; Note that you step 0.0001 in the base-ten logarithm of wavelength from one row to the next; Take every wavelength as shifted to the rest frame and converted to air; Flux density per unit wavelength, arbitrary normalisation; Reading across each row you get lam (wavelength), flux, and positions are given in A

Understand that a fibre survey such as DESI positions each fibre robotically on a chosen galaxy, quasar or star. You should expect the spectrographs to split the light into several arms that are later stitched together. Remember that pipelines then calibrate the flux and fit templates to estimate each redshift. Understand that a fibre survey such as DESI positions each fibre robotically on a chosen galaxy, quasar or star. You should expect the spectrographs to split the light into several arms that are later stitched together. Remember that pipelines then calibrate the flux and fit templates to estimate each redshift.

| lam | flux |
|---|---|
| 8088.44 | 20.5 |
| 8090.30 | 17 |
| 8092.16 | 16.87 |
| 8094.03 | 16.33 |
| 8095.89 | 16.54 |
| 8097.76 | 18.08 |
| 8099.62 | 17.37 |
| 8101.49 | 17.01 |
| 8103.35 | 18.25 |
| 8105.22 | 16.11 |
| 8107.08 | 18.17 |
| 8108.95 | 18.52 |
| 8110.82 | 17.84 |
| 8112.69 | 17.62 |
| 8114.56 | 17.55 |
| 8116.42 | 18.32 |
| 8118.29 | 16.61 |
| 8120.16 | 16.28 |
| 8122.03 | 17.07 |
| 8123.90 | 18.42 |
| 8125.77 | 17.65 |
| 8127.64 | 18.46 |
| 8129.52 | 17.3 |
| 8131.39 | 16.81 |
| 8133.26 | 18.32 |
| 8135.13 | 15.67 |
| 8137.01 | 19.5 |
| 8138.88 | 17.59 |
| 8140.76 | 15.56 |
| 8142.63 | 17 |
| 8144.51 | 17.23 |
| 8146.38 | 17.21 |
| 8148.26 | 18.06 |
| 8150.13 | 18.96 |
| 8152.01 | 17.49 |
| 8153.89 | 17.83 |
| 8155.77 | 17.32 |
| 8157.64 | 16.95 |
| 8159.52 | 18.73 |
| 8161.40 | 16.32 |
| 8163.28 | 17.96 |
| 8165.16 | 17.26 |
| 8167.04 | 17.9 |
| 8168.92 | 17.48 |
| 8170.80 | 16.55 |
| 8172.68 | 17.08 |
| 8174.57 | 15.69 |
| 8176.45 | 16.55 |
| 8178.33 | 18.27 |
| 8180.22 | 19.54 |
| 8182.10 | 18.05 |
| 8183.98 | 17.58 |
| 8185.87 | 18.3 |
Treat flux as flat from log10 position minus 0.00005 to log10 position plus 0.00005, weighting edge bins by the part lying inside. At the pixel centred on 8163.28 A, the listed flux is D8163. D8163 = 17.96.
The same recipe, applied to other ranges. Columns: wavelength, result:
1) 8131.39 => 16.81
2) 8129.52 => 17.3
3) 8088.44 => 20.5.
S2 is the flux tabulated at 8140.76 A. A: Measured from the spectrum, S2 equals 15.56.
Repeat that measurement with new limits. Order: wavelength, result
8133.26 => 18.32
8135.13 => 15.67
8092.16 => 16.87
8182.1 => 18.05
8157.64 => 16.95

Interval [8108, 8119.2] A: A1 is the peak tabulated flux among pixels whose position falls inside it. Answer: 18.52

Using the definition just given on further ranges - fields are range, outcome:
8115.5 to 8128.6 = 18.46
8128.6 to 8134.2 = 18.32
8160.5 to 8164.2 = 17.96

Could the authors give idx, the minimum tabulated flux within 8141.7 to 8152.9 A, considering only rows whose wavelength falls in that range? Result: 17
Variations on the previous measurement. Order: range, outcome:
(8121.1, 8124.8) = 17.07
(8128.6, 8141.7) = 15.56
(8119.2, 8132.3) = 16.28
